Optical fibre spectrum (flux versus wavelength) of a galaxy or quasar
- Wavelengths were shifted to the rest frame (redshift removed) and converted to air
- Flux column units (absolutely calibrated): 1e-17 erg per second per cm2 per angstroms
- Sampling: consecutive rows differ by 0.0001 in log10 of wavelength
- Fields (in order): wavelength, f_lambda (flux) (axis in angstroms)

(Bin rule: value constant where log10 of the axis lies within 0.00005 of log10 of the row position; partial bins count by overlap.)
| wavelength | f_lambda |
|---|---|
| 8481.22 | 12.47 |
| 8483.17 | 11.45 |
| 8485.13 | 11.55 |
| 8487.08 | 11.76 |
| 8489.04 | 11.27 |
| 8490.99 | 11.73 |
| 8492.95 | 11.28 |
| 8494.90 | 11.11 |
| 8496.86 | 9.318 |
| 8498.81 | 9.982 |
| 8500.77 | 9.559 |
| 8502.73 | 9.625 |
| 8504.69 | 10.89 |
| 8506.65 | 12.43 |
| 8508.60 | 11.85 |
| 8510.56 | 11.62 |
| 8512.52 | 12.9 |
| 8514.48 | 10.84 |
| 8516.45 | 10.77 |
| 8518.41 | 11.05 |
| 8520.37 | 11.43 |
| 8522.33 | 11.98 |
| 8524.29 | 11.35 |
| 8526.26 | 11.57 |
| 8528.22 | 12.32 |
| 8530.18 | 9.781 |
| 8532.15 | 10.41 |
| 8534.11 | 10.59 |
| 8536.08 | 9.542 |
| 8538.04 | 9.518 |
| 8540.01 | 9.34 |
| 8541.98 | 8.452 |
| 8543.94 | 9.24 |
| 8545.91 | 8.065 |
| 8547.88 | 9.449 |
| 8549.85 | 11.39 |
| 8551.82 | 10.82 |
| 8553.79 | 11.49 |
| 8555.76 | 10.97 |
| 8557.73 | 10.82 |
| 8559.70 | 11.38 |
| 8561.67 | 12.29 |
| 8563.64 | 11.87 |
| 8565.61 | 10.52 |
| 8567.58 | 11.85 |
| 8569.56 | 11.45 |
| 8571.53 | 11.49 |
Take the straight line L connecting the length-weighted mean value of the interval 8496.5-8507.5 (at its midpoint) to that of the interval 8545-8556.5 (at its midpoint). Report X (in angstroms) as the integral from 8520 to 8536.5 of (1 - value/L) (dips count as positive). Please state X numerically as -1.1 angstroms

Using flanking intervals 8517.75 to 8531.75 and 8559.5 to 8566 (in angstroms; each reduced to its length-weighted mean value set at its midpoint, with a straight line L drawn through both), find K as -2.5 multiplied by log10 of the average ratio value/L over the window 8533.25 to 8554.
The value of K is 0.18 mag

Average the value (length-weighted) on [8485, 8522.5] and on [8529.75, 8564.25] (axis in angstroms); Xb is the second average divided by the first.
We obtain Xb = 0.93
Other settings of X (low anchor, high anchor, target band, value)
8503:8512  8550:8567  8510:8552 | 3.4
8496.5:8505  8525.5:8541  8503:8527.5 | -3.5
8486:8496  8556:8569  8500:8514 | 0.2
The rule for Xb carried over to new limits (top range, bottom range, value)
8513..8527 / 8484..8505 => 1.06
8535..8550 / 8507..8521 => 0.80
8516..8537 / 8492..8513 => 1.01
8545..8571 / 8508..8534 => 0.97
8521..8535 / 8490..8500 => 1.05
